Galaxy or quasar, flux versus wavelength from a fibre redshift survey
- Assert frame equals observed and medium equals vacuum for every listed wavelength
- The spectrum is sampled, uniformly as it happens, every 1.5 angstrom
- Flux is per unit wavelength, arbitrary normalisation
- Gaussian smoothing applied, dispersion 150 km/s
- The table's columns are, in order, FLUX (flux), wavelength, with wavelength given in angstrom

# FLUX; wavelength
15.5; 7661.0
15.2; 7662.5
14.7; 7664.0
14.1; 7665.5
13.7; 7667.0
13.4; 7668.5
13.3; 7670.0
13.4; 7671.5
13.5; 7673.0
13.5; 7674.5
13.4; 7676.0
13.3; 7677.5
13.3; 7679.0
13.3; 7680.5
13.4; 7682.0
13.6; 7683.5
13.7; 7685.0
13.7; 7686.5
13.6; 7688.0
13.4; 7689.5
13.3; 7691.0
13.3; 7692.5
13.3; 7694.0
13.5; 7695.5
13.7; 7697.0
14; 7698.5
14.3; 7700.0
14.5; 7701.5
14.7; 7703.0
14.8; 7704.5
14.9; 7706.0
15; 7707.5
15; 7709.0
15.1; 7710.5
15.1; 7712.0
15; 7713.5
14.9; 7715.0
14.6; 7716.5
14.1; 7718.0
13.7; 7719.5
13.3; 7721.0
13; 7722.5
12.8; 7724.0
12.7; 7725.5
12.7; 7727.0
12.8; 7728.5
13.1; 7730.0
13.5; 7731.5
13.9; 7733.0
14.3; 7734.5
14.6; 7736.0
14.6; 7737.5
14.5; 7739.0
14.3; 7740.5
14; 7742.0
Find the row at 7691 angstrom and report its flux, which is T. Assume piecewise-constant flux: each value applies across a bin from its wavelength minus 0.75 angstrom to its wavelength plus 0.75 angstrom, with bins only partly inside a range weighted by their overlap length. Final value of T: 13.3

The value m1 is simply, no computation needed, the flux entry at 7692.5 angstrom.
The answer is 13.3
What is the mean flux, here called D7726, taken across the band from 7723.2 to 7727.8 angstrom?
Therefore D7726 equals 12.7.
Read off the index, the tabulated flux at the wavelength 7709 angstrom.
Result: 15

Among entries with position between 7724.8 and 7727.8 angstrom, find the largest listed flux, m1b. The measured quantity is 12.7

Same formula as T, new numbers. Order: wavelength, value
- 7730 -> 13.1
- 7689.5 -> 13.4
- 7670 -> 13.3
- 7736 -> 14.6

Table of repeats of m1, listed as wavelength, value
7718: 14.1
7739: 14.5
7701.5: 14.5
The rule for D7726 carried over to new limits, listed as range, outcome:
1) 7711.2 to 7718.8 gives 14.7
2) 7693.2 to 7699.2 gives 13.6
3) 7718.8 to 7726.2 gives 13.1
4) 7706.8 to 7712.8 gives 15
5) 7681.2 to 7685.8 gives 13.6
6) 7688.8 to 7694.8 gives 13.3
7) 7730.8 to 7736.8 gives 14.1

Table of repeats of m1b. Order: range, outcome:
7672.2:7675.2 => 13.5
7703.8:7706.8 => 14.9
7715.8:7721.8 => 14.6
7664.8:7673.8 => 14.1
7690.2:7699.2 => 14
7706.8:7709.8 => 15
